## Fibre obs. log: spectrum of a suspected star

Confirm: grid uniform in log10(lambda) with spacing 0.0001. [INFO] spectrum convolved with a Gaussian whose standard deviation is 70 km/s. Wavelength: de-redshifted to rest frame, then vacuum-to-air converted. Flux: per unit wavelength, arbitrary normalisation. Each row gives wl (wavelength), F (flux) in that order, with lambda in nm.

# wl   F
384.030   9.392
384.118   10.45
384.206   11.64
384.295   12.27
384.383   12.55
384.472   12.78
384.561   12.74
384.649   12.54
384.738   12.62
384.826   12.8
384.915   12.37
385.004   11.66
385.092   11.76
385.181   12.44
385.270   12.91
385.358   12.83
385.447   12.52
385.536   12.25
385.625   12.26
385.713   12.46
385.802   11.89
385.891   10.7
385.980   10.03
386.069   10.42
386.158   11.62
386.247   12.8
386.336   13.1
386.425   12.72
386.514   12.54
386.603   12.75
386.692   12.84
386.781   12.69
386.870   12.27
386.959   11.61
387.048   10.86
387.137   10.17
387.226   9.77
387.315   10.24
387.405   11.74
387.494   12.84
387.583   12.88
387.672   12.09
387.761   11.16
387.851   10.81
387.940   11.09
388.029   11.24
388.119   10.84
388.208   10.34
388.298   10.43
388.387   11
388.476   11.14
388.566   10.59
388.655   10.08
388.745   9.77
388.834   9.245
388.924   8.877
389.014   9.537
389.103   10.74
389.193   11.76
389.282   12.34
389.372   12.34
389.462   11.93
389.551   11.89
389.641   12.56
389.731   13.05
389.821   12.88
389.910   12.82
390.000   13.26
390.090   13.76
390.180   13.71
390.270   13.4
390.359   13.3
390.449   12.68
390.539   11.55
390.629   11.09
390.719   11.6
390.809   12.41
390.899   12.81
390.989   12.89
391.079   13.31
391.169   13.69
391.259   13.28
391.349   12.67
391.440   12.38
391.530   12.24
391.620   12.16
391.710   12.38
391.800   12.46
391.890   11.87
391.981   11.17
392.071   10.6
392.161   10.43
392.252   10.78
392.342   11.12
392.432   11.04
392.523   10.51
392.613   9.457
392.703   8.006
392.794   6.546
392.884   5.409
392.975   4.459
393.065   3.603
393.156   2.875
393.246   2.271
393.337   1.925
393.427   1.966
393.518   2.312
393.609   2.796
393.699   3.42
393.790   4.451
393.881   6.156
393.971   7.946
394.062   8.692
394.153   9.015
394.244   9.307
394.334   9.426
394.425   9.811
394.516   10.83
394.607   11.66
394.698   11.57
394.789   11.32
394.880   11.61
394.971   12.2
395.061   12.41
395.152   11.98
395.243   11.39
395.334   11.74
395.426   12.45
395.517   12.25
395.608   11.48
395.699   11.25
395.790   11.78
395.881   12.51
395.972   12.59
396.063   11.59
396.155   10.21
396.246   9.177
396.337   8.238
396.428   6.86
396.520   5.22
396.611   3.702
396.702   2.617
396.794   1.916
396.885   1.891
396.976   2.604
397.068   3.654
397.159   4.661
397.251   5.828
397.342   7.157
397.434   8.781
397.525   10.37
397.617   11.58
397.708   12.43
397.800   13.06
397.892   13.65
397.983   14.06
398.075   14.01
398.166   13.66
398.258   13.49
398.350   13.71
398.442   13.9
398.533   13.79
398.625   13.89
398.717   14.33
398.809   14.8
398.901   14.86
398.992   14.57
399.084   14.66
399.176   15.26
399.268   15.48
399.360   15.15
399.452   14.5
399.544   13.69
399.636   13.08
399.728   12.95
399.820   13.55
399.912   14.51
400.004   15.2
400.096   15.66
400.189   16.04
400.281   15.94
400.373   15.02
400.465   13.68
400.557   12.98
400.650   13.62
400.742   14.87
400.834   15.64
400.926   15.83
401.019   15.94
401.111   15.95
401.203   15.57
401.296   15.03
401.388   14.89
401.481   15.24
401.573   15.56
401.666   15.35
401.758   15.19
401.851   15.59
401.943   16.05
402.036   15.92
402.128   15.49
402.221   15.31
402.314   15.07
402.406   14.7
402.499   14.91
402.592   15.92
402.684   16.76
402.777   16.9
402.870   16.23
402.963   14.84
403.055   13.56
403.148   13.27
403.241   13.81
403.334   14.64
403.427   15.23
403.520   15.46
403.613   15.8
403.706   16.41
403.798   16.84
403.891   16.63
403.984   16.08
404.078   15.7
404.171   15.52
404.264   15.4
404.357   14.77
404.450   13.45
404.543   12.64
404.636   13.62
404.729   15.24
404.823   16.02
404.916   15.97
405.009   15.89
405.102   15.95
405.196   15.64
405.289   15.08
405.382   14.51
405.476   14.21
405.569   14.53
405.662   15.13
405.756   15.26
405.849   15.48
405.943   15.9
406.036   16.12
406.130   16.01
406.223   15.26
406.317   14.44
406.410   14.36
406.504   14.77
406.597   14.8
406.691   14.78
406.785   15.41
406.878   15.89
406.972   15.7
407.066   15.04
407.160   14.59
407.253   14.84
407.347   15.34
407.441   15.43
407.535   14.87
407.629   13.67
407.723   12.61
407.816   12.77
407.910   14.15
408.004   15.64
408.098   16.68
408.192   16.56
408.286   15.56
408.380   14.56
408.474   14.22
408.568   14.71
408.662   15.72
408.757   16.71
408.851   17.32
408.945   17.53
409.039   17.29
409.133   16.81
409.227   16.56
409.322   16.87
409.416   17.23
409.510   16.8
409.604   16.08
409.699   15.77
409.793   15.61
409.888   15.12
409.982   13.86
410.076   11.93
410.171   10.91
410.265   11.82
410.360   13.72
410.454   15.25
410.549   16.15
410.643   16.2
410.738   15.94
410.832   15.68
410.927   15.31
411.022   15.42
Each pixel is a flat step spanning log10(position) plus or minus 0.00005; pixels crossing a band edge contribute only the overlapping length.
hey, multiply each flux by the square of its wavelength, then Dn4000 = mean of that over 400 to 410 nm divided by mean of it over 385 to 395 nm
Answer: 1.6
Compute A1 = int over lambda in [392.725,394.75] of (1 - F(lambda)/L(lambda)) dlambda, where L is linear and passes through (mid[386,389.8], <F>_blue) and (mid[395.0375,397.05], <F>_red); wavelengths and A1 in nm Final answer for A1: 0.69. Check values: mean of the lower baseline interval 11.4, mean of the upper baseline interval 8.78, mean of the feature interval 6.24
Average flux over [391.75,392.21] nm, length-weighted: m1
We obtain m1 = 11.3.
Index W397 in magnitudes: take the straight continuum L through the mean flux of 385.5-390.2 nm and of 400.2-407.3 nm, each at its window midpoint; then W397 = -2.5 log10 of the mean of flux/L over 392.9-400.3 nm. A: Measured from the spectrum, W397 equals 0.33 mag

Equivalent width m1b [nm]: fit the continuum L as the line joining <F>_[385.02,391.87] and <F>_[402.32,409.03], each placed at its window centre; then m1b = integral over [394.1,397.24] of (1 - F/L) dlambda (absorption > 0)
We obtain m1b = 0.98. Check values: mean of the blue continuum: 11.9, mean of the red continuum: 15.2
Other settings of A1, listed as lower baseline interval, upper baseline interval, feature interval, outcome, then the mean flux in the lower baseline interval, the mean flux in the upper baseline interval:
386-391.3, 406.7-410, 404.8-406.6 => -0.03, 11.8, 15.5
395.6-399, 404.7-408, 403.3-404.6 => -0.15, 10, 15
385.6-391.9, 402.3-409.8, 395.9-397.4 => 0.80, 11.8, 15.4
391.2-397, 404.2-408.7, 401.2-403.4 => -0.40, 8.78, 15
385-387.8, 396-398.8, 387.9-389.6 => 0.09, 11.9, 9.43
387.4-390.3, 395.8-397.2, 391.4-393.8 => 0.41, 11.6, 6.63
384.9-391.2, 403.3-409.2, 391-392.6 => 0.09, 11.8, 15.3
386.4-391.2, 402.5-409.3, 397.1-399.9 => 0.20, 11.8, 15.3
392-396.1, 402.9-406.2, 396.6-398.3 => 0.40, 8.84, 15.2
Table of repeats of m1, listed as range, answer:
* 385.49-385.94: 11.9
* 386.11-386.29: 12.2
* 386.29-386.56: 12.8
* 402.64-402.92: 16.6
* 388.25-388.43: 10.7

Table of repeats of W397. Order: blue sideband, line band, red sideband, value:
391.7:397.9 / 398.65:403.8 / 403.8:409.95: -0.24 mag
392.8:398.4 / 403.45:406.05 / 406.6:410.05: -0.14 mag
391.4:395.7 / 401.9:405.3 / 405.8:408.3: -0.14 mag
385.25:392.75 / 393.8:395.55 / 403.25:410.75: 0.22 mag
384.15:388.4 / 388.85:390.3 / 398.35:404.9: 0.04 mag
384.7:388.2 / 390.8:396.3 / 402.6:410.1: 0.33 mag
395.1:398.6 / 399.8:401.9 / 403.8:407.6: -0.23 mag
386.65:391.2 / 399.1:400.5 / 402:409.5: -0.04 mag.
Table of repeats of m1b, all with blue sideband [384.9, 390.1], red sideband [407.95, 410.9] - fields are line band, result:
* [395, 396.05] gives 0.087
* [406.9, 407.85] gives 0.037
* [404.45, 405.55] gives -0.013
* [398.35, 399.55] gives -0.077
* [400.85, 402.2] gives -0.137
